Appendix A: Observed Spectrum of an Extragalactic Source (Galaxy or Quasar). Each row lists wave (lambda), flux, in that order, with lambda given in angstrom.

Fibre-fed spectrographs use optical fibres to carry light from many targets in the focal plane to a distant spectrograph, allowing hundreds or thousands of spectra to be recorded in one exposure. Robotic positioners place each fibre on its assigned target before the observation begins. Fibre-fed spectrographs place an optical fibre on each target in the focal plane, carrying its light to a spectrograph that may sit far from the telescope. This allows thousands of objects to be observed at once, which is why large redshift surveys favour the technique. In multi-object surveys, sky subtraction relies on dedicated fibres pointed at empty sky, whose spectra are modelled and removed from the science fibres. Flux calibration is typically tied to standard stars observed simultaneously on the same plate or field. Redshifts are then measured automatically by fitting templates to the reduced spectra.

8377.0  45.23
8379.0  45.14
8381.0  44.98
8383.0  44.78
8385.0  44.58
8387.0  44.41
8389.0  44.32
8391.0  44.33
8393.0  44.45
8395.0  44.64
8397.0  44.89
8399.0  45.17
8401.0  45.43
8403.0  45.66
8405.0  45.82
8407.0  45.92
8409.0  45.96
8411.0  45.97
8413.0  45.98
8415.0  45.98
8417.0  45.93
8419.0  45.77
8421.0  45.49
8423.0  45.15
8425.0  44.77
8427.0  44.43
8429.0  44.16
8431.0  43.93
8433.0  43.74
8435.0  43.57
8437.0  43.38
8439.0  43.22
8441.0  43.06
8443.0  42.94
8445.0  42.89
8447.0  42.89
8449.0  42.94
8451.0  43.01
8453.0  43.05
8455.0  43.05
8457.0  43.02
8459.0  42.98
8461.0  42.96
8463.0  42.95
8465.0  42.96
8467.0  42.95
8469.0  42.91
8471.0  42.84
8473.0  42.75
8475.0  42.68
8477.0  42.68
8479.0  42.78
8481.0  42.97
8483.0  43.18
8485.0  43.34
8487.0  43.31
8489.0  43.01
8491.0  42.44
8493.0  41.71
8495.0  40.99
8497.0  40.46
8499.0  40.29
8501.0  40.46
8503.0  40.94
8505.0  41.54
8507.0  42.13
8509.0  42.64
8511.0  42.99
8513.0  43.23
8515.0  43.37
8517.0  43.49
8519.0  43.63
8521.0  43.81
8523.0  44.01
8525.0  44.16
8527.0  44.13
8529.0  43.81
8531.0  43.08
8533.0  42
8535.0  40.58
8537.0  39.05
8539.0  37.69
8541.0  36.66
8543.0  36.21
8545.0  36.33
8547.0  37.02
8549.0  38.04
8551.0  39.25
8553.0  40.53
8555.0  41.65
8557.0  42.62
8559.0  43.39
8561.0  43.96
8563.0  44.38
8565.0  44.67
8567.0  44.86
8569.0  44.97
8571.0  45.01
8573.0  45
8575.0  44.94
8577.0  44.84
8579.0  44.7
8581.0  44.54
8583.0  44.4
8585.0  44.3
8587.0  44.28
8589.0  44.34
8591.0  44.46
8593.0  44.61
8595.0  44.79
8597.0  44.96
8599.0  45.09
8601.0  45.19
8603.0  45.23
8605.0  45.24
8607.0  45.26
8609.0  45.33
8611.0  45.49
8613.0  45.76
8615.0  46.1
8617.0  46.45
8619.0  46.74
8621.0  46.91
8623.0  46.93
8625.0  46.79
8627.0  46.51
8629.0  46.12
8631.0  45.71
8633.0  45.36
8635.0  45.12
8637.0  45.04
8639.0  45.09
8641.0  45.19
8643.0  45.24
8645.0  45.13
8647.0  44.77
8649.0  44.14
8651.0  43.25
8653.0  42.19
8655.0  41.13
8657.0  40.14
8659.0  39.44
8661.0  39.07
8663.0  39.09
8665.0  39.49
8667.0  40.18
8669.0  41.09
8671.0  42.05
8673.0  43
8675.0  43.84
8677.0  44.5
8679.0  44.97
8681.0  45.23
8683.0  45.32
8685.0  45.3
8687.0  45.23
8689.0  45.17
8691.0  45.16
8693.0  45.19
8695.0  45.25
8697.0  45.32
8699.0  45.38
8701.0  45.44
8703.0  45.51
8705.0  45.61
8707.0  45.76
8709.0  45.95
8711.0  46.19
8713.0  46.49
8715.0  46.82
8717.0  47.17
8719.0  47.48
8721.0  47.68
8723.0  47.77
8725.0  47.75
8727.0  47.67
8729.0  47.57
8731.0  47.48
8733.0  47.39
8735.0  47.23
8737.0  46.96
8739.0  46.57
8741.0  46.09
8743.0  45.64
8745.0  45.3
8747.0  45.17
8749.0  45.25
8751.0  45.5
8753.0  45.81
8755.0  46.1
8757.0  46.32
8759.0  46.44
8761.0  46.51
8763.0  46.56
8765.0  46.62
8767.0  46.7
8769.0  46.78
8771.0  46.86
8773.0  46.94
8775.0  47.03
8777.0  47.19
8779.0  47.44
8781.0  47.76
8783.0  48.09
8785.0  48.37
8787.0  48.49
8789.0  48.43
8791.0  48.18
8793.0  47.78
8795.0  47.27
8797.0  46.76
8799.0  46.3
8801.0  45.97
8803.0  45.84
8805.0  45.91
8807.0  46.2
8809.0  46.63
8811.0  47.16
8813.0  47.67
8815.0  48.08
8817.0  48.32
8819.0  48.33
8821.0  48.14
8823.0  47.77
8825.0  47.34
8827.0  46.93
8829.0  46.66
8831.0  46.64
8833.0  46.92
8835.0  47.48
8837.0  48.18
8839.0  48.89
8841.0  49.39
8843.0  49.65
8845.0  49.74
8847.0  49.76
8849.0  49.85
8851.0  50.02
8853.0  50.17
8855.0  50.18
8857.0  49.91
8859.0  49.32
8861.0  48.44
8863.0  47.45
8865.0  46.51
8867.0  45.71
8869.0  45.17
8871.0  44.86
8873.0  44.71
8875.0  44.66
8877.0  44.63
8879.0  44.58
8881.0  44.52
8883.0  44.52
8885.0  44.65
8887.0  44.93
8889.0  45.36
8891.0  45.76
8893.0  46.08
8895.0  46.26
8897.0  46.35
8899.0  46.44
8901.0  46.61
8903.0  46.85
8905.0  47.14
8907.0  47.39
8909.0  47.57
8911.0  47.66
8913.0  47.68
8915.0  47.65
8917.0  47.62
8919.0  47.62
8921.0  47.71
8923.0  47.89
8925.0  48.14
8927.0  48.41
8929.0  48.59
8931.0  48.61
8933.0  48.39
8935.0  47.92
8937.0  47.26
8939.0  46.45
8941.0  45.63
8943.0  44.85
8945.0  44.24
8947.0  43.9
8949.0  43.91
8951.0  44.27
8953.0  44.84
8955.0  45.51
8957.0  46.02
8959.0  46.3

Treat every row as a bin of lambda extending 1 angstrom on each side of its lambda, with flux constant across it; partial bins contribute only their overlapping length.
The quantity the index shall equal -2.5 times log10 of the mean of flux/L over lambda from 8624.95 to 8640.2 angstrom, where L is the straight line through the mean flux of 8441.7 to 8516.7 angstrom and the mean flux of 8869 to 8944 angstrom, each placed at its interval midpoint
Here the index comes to -0.04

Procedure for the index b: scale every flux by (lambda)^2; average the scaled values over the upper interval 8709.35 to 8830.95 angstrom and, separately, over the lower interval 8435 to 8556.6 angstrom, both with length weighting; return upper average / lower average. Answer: 1.2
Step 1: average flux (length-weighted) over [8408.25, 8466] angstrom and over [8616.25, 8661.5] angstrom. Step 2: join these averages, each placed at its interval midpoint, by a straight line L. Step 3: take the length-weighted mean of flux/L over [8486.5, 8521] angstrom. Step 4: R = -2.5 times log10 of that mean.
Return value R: 0.050 mag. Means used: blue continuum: 44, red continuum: 44.5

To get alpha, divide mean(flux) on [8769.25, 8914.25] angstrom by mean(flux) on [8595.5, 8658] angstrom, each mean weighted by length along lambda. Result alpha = 1.0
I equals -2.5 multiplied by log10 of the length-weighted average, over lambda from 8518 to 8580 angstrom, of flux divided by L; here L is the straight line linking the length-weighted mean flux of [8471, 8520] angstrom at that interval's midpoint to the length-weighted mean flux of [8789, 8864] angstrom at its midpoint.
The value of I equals 0.03 mag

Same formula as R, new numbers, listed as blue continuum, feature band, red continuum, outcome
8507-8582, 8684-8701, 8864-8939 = -0.03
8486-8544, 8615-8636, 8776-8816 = -0.06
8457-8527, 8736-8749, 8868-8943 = -0.02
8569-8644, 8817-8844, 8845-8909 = -0.03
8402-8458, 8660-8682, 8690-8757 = 0.10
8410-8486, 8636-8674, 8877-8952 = 0.06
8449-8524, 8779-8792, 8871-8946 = -0.06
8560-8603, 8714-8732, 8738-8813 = -0.03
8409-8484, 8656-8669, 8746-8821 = 0.16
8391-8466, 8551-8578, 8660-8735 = 0.02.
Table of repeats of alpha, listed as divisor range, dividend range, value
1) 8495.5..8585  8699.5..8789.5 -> 1.11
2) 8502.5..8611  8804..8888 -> 1.10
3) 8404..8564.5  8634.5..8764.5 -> 1.05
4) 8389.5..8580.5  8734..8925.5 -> 1.09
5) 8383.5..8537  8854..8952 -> 1.07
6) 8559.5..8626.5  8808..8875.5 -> 1.06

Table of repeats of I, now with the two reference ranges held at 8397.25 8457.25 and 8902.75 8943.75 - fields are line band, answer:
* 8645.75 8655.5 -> 0.06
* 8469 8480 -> 0.05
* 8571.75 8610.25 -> 0.02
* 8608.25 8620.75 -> -0.01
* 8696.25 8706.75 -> 0.02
